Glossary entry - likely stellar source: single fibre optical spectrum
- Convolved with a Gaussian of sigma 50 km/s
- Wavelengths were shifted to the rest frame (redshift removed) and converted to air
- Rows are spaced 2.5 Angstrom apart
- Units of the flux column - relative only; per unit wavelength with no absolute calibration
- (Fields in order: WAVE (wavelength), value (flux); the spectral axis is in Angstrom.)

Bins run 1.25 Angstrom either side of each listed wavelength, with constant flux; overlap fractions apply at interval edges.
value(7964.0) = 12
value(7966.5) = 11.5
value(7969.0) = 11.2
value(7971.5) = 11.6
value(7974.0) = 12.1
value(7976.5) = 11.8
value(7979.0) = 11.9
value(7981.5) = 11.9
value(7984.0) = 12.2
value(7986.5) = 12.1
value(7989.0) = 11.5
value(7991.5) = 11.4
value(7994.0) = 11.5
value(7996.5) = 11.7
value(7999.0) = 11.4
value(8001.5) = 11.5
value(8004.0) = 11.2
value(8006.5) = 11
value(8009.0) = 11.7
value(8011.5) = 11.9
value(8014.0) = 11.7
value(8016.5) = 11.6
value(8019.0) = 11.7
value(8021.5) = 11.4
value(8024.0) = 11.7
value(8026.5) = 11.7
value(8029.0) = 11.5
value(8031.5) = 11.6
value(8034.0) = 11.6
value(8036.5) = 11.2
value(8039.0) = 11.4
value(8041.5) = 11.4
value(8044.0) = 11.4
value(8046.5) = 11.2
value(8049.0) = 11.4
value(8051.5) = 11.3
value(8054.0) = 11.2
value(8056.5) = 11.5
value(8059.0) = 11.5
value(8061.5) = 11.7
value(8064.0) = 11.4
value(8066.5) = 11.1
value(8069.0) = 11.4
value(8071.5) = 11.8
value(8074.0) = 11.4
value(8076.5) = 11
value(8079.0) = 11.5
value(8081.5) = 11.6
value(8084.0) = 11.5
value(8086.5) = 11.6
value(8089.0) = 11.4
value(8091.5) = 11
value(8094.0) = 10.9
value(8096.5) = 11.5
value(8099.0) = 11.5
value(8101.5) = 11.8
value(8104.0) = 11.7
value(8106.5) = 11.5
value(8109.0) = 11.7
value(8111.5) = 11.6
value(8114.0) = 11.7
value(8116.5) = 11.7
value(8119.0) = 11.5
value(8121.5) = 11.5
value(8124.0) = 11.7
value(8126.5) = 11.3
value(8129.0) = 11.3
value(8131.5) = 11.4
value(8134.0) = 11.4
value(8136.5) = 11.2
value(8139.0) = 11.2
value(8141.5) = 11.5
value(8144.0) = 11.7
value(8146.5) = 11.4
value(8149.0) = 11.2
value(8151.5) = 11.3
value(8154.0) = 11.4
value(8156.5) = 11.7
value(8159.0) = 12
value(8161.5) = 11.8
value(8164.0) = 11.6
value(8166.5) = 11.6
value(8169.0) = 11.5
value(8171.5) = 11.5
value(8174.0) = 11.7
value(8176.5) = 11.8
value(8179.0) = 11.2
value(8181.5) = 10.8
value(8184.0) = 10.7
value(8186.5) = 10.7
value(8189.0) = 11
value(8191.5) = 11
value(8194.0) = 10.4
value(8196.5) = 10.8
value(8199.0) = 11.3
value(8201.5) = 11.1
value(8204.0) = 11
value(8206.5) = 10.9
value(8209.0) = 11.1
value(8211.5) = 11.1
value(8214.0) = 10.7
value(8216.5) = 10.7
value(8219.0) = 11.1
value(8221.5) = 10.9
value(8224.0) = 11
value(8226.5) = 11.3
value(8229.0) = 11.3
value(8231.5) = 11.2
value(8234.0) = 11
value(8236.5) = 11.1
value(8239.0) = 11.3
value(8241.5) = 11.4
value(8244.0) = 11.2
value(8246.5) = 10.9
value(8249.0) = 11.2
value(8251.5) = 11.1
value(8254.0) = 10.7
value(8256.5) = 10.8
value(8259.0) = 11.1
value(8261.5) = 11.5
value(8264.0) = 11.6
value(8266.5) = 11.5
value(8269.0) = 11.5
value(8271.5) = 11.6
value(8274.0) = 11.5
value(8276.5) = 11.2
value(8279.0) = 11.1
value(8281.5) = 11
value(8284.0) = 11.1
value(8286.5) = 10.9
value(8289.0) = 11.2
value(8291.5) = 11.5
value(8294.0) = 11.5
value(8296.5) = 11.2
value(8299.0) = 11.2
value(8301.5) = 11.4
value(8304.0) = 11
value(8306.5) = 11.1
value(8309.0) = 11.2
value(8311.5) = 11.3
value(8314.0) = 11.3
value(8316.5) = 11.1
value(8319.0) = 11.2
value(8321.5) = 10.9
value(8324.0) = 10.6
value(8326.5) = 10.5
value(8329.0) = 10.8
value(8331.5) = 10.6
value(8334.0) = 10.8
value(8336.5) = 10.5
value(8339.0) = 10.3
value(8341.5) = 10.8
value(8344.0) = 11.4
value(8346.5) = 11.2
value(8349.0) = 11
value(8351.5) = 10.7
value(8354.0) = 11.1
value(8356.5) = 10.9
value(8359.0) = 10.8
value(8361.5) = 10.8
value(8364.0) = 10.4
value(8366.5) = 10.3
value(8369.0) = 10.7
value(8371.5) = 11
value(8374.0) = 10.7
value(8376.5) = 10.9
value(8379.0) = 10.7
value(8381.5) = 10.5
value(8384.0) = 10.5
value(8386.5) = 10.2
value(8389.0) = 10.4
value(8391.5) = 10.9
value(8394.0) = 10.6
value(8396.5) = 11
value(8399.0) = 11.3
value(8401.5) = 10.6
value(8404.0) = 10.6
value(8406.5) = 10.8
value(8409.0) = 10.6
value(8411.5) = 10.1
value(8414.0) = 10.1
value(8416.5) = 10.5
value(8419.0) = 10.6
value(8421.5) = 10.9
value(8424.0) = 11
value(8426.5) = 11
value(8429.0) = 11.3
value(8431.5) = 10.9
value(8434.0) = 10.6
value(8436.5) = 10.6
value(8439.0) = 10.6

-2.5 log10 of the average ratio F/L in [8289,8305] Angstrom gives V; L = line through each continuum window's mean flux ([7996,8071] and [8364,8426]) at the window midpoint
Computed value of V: -0.04 mag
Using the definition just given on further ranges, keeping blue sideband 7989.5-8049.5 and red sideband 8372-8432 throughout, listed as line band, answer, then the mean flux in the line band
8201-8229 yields 0.01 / 11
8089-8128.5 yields -0.02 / 11.5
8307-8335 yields -0.01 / 10.9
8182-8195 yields 0.04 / 10.8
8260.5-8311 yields -0.03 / 11.3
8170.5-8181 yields -0.03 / 11.5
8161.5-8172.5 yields -0.04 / 11.6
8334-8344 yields 0.02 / 10.7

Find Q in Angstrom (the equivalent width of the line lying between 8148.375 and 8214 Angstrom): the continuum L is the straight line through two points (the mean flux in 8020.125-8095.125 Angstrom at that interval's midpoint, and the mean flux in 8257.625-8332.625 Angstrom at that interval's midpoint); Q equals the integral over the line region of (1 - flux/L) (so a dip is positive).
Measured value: 0.3 Angstrom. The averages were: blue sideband 11.4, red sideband 11.2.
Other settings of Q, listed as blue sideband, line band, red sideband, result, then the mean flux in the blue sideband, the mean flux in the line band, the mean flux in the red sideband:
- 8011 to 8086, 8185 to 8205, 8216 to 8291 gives 0.6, 11.5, 10.9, 11.2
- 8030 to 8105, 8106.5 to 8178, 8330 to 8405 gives -1.8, 11.4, 11.5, 10.7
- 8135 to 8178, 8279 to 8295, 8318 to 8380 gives -0.2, 11.5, 11.2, 10.8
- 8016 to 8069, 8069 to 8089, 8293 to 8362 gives -0.2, 11.4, 11.5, 11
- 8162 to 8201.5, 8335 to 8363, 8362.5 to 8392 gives -0.5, 11.2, 10.9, 10.6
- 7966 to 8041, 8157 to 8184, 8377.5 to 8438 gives -0.7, 11.6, 11.5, 10.7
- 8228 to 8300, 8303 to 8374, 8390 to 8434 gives 0.8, 11.2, 10.9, 10.7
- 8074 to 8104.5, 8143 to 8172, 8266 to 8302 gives -0.5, 11.4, 11.6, 11.3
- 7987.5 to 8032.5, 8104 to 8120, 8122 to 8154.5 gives -0.3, 11.5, 11.6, 11.4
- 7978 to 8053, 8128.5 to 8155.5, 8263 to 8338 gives 0.0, 11.6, 11.4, 11.1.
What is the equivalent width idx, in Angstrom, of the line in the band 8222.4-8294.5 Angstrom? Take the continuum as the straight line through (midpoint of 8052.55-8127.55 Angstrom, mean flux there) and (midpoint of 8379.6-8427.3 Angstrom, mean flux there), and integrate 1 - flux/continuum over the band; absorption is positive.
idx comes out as -1.23 Angstrom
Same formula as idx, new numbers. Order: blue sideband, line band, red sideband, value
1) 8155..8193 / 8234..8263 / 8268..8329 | 0.3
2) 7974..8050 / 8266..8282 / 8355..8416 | -0.6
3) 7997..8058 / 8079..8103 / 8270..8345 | -0.1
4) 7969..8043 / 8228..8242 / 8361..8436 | -0.2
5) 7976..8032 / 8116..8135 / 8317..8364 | -0.2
